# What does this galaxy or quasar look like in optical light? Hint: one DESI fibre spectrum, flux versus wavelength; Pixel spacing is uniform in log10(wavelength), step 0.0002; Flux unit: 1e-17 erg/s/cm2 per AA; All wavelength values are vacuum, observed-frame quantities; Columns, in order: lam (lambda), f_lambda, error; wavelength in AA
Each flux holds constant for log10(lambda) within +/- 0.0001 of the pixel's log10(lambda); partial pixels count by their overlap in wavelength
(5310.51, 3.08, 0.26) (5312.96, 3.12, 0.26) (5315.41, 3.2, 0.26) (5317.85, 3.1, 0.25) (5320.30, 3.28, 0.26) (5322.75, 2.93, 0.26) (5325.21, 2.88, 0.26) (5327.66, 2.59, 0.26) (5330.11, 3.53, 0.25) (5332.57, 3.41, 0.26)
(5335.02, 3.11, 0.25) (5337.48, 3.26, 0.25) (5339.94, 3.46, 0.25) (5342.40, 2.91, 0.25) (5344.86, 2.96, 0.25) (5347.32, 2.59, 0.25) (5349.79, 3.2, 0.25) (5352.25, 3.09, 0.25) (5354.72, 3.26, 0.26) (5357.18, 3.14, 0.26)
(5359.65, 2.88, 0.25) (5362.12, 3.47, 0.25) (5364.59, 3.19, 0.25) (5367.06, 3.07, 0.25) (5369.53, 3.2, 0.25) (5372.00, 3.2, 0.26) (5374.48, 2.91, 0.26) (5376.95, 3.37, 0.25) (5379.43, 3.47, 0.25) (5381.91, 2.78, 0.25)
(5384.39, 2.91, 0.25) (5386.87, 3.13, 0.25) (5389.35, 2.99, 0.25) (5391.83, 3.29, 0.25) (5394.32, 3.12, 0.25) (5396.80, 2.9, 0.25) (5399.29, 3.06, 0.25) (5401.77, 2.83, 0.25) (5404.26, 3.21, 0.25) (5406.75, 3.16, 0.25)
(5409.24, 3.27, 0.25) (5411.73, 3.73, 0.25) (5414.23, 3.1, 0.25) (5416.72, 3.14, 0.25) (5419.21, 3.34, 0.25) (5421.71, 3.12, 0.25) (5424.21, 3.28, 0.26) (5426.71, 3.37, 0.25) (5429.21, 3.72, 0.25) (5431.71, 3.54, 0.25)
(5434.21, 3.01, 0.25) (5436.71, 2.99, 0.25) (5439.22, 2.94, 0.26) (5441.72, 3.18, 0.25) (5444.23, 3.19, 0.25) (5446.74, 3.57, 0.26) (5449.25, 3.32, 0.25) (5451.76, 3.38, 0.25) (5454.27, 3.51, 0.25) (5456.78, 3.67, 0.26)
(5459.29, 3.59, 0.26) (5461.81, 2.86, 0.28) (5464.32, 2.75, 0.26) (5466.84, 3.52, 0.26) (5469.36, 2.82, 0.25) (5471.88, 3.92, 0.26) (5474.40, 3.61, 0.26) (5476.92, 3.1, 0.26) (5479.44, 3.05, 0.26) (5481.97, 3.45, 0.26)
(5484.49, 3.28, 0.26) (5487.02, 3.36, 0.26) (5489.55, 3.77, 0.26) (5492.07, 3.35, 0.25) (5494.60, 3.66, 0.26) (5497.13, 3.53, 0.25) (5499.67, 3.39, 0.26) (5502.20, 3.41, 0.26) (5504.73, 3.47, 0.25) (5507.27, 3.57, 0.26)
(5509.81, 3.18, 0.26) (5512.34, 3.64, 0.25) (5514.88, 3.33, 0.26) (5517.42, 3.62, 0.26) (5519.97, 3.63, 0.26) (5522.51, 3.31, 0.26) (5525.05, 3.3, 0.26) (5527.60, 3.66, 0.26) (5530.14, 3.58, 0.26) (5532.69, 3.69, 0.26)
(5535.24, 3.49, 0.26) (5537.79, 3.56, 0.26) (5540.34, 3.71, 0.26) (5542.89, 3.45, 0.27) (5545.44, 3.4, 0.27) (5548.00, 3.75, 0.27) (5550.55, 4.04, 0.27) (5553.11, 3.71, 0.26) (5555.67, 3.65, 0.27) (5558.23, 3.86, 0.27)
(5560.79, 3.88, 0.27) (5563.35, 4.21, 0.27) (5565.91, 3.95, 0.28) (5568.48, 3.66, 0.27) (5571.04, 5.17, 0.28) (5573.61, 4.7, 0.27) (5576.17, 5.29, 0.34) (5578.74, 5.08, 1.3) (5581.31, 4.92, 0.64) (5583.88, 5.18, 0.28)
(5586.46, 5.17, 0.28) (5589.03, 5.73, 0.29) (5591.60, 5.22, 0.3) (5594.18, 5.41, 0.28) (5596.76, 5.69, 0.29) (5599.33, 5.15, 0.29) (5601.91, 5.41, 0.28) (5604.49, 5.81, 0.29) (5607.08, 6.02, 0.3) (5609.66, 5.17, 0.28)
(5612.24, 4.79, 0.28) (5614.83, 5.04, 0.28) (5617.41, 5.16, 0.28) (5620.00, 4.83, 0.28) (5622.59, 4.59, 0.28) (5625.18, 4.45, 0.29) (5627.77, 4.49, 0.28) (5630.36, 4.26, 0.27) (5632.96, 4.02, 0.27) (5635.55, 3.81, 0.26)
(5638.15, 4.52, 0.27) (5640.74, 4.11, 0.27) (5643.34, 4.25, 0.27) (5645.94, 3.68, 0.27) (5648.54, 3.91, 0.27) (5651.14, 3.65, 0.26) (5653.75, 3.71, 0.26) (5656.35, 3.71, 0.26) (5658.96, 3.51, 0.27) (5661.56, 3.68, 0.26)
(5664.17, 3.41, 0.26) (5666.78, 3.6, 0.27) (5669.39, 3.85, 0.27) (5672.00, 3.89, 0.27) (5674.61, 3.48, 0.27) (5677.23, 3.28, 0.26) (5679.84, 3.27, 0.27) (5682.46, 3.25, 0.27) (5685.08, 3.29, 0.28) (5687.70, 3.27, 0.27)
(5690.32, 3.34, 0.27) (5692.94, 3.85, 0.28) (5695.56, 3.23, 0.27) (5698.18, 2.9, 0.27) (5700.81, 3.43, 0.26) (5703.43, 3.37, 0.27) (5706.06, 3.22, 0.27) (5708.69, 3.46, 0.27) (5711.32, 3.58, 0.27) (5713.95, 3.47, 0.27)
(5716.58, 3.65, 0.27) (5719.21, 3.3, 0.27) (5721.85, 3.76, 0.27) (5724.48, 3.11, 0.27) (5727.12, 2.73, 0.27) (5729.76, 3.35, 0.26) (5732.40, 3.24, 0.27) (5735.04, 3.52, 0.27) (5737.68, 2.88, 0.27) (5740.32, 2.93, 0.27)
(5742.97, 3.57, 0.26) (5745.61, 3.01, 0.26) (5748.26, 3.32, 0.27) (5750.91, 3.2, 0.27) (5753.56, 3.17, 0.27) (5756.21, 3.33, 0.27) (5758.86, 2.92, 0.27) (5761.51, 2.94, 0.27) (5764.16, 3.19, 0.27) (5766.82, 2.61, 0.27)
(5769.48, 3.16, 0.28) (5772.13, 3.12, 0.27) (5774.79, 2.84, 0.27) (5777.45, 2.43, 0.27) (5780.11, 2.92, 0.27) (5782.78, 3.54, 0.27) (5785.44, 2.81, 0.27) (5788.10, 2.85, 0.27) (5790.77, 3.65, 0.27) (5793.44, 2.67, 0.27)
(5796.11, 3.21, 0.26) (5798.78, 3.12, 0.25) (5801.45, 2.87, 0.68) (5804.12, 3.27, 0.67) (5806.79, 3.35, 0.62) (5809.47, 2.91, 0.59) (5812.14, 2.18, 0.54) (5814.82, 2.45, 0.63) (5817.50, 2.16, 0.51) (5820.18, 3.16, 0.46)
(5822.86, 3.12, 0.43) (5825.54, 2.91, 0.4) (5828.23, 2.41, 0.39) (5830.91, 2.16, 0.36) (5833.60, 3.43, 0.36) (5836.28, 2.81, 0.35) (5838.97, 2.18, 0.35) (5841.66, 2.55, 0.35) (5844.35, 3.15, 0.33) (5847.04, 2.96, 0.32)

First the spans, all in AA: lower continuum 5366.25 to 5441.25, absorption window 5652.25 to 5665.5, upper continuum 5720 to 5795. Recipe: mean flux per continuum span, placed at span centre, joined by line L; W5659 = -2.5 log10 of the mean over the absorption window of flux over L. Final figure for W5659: -0.16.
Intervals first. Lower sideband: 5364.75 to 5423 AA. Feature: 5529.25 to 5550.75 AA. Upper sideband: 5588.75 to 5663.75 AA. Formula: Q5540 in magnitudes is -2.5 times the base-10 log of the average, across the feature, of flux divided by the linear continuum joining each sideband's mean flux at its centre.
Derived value 0.12 mag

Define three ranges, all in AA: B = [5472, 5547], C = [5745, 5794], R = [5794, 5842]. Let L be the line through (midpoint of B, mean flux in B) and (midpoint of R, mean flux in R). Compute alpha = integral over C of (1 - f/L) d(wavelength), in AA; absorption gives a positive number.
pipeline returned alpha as -2.4 AA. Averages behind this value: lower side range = 3.48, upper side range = 2.79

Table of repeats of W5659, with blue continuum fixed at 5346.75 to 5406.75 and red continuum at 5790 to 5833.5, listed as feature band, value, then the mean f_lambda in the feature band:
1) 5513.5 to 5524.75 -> -0.147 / 3.46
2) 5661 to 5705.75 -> -0.170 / 3.43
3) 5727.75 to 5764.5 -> -0.101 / 3.18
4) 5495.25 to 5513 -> -0.143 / 3.46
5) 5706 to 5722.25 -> -0.199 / 3.5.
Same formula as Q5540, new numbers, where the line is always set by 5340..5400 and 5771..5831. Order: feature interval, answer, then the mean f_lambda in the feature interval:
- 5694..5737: -0.14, 3.33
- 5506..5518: -0.15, 3.46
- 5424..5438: -0.09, 3.32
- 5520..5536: -0.17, 3.52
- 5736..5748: -0.08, 3.13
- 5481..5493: -0.14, 3.45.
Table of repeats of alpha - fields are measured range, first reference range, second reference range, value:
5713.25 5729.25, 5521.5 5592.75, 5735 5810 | 0.01 AA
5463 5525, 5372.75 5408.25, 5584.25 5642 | 8.59 AA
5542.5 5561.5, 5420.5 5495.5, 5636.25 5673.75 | -0.87 AA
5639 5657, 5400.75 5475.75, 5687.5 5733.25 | -2.94 AA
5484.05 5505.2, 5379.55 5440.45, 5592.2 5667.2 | 1.16 AA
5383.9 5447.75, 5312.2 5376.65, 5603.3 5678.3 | 3.53 AA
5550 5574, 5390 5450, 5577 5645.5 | 2.27 AA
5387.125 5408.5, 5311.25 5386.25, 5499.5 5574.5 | 1.24 AA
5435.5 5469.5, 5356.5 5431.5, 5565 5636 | 4.01 AA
